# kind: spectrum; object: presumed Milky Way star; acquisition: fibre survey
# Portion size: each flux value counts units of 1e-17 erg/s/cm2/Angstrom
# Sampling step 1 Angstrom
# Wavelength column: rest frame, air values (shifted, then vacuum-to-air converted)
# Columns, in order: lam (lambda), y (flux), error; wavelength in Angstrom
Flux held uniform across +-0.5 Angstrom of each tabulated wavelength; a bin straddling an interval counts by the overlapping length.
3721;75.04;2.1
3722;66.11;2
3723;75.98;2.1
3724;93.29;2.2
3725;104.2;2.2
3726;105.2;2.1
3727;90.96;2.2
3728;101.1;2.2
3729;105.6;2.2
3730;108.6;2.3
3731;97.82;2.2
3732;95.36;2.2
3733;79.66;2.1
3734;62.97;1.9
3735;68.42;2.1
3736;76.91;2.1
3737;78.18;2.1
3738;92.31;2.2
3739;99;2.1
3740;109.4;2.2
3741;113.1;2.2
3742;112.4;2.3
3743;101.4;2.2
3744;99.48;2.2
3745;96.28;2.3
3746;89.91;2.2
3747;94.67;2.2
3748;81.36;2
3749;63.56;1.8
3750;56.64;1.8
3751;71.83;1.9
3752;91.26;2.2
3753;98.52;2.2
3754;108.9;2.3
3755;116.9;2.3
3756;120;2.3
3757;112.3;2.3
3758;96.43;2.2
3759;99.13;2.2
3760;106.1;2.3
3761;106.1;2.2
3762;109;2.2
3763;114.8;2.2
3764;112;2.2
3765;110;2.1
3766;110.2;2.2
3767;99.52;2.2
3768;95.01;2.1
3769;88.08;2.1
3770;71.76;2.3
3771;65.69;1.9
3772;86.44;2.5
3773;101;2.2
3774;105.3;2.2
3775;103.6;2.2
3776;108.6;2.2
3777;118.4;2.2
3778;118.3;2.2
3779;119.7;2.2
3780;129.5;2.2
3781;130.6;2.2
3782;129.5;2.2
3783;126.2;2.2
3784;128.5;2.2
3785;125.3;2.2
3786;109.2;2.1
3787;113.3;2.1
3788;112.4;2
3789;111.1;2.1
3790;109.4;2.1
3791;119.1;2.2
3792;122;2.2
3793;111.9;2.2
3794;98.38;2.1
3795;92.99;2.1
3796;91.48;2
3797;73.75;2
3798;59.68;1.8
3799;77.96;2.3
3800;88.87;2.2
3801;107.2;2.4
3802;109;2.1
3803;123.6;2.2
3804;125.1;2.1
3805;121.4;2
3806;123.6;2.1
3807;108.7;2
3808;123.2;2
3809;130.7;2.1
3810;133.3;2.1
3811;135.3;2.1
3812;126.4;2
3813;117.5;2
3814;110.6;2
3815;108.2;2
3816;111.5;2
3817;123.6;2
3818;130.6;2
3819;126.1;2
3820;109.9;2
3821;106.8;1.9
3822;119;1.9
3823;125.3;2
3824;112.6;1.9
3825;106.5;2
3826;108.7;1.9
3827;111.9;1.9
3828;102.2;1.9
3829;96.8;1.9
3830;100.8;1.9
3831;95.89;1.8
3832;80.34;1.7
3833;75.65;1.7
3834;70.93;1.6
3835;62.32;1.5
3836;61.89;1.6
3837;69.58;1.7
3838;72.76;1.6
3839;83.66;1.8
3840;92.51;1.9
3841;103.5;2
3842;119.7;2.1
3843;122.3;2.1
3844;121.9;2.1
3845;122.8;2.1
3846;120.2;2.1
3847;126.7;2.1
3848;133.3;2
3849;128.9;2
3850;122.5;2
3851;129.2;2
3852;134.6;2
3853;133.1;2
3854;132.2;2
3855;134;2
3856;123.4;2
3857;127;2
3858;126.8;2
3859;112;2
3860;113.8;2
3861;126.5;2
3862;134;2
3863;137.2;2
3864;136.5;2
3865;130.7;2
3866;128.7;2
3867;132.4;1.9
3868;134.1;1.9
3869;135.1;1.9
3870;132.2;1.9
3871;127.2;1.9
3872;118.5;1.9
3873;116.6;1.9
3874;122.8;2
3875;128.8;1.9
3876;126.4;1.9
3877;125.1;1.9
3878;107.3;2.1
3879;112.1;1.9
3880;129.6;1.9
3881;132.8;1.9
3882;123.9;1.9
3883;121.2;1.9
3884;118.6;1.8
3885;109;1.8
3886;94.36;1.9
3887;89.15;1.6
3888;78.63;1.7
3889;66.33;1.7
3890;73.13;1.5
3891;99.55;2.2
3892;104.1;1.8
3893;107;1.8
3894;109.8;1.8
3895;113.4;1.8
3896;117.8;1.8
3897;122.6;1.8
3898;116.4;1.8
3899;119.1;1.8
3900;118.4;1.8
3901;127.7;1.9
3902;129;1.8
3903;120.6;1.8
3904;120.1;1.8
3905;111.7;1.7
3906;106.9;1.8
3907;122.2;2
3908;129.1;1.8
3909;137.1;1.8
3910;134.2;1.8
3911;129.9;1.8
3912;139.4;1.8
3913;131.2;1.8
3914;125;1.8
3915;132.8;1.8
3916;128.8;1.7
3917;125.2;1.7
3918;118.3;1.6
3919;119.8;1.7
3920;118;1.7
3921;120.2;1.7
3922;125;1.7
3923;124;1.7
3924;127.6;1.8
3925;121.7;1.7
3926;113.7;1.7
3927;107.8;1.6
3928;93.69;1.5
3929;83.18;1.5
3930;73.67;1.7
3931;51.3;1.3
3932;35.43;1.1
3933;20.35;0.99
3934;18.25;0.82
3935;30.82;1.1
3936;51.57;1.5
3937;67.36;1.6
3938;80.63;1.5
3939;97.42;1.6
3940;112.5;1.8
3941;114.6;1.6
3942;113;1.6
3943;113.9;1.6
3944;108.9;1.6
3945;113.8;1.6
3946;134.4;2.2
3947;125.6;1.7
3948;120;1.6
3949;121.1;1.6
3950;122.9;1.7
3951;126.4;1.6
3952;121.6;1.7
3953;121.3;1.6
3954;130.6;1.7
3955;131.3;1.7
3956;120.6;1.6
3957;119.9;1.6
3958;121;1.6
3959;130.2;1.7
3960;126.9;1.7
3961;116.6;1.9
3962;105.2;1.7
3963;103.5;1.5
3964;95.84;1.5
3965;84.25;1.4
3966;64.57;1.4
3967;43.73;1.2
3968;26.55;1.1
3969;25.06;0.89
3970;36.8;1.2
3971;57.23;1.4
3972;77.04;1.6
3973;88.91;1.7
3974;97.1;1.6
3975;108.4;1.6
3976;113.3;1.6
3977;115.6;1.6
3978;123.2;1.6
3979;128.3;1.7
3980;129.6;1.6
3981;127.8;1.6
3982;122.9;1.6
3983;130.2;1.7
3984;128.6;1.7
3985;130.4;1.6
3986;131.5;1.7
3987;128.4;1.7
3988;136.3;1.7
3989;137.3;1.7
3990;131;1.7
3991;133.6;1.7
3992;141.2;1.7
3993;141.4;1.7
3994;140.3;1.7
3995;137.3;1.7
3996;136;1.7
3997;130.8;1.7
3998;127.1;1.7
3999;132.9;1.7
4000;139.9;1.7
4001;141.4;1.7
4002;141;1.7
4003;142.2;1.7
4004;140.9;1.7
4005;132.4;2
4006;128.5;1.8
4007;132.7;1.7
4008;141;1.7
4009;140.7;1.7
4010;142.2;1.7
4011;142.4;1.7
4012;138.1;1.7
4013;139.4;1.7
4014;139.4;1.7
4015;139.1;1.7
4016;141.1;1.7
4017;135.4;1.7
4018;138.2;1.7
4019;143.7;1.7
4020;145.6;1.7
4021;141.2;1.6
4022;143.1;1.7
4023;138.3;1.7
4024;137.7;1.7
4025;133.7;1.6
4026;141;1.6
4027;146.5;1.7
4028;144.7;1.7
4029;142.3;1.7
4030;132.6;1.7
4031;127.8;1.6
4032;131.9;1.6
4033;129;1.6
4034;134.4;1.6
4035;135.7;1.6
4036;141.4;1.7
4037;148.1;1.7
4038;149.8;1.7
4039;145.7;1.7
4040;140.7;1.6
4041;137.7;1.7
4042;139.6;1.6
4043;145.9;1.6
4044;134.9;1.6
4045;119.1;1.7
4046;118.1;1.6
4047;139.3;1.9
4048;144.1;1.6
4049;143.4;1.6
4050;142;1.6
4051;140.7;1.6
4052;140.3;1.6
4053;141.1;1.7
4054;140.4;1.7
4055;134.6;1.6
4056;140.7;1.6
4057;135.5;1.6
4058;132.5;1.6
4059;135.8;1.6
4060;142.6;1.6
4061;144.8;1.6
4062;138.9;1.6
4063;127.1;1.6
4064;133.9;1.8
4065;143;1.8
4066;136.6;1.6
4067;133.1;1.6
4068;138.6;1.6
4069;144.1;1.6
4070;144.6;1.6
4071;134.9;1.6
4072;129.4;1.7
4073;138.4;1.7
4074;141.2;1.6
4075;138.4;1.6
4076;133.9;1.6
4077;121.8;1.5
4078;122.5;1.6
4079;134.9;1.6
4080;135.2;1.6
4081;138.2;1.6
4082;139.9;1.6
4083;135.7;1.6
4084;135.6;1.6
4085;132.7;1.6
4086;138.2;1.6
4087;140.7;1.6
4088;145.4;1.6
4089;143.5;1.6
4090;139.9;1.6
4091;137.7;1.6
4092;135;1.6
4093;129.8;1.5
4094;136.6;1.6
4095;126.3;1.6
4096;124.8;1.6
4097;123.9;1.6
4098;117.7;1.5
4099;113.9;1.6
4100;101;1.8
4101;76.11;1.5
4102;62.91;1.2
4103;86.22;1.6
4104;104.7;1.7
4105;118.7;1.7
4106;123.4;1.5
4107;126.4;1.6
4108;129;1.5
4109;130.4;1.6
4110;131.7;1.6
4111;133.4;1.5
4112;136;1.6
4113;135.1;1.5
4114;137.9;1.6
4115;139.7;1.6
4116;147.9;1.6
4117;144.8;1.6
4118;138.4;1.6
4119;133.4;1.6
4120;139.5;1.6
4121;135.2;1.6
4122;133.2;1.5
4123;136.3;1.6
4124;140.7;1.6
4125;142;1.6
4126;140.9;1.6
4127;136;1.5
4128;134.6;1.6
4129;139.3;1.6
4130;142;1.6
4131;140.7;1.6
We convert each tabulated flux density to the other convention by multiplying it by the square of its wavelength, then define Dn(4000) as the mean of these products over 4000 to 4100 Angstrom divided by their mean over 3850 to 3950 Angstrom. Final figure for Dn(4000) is 1.31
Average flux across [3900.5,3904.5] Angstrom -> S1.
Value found 124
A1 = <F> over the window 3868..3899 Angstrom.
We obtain 113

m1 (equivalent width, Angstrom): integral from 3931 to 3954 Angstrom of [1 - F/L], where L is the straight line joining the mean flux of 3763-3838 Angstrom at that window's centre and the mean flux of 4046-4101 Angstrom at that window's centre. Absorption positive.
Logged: 5.2 Angstrom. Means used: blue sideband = 106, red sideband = 135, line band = 94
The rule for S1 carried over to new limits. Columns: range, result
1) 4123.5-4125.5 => 141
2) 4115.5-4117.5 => 146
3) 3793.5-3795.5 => 95.7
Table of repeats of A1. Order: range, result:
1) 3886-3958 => 108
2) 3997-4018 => 138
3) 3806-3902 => 114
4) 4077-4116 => 127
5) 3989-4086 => 138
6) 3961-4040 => 125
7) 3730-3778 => 96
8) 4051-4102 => 133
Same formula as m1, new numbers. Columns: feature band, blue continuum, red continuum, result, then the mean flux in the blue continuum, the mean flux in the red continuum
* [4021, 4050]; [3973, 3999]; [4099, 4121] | -2.9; 128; 123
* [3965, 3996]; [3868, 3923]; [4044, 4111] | 4.1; 118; 131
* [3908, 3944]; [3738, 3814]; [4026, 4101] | 5.8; 106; 135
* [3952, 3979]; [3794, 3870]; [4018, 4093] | 6.5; 112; 138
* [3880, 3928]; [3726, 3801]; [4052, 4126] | -1.1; 100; 132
